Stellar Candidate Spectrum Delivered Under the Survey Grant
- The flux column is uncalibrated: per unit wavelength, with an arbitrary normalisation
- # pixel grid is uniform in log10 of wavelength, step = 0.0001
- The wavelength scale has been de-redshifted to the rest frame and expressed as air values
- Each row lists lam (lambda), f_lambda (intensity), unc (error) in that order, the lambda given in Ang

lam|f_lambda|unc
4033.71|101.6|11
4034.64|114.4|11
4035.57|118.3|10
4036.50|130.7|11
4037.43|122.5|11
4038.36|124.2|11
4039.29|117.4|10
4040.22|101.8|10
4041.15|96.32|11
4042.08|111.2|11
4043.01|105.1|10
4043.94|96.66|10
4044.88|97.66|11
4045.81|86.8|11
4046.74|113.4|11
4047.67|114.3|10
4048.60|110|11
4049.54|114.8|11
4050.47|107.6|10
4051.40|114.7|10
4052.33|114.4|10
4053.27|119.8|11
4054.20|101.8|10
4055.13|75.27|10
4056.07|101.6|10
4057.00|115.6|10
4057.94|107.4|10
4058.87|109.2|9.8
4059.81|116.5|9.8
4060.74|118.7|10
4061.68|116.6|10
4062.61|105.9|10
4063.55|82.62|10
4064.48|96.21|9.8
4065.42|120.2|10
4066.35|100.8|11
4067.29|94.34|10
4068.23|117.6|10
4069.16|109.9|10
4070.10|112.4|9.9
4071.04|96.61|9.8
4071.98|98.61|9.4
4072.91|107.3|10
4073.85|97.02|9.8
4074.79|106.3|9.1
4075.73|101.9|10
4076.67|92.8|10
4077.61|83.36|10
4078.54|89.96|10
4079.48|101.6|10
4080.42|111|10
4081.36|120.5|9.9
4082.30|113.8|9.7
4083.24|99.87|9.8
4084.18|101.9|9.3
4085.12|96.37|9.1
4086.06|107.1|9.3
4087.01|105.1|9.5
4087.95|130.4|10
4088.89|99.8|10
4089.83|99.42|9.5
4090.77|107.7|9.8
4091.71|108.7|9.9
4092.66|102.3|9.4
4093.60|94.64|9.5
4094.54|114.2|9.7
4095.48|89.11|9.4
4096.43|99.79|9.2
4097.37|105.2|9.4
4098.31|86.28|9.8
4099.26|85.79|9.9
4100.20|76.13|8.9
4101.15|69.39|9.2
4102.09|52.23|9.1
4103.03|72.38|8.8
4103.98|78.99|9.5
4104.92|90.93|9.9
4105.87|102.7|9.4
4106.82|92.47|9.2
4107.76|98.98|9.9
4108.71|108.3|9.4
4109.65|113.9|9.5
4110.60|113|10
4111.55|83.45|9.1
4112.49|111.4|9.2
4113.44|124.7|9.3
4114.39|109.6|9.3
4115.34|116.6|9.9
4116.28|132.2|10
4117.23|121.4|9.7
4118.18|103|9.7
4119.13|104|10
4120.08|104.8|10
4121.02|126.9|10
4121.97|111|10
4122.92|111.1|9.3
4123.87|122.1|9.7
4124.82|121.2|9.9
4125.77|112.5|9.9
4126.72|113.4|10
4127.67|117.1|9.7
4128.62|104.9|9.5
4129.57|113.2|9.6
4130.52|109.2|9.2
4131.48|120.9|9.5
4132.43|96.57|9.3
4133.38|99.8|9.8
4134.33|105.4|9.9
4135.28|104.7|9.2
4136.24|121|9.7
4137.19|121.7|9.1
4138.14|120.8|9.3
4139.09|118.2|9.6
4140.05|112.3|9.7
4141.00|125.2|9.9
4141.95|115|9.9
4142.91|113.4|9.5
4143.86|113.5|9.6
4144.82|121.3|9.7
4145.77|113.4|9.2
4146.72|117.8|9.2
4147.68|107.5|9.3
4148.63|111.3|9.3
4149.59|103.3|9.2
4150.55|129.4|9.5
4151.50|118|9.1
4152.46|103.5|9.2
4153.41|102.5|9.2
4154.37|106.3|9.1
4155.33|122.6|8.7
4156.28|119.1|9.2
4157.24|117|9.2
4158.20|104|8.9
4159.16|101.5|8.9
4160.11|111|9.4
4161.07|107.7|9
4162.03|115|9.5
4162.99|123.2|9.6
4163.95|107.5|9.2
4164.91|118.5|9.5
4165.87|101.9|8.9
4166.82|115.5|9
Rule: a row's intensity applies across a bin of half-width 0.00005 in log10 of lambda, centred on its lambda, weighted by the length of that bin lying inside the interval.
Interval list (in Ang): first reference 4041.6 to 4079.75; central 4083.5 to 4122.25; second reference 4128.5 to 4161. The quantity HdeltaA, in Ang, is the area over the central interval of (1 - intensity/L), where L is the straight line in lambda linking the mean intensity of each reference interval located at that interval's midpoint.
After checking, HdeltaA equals 2.6 Ang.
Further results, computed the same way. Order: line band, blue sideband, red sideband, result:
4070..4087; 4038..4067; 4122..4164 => 1.0 Ang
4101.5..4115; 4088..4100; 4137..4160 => 0.9 Ang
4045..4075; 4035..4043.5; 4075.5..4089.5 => 0.8 Ang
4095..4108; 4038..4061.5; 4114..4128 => 3.2 Ang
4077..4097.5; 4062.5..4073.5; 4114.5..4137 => 0.6 Ang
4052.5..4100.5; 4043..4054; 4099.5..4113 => -1.9 Ang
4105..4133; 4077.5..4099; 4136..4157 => -0.3 Ang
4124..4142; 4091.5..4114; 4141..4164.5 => -1.3 Ang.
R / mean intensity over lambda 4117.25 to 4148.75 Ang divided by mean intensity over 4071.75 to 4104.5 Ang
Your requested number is 1.2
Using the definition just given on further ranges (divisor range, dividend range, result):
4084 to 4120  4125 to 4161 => 1.12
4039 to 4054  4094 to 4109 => 0.83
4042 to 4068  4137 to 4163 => 1.07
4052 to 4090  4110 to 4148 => 1.08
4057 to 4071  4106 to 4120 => 1.01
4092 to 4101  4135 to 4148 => 1.24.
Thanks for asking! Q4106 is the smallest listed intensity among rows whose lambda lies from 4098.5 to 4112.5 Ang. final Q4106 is 52.23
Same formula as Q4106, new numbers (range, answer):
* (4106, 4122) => 83.45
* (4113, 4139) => 96.57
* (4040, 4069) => 75.27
